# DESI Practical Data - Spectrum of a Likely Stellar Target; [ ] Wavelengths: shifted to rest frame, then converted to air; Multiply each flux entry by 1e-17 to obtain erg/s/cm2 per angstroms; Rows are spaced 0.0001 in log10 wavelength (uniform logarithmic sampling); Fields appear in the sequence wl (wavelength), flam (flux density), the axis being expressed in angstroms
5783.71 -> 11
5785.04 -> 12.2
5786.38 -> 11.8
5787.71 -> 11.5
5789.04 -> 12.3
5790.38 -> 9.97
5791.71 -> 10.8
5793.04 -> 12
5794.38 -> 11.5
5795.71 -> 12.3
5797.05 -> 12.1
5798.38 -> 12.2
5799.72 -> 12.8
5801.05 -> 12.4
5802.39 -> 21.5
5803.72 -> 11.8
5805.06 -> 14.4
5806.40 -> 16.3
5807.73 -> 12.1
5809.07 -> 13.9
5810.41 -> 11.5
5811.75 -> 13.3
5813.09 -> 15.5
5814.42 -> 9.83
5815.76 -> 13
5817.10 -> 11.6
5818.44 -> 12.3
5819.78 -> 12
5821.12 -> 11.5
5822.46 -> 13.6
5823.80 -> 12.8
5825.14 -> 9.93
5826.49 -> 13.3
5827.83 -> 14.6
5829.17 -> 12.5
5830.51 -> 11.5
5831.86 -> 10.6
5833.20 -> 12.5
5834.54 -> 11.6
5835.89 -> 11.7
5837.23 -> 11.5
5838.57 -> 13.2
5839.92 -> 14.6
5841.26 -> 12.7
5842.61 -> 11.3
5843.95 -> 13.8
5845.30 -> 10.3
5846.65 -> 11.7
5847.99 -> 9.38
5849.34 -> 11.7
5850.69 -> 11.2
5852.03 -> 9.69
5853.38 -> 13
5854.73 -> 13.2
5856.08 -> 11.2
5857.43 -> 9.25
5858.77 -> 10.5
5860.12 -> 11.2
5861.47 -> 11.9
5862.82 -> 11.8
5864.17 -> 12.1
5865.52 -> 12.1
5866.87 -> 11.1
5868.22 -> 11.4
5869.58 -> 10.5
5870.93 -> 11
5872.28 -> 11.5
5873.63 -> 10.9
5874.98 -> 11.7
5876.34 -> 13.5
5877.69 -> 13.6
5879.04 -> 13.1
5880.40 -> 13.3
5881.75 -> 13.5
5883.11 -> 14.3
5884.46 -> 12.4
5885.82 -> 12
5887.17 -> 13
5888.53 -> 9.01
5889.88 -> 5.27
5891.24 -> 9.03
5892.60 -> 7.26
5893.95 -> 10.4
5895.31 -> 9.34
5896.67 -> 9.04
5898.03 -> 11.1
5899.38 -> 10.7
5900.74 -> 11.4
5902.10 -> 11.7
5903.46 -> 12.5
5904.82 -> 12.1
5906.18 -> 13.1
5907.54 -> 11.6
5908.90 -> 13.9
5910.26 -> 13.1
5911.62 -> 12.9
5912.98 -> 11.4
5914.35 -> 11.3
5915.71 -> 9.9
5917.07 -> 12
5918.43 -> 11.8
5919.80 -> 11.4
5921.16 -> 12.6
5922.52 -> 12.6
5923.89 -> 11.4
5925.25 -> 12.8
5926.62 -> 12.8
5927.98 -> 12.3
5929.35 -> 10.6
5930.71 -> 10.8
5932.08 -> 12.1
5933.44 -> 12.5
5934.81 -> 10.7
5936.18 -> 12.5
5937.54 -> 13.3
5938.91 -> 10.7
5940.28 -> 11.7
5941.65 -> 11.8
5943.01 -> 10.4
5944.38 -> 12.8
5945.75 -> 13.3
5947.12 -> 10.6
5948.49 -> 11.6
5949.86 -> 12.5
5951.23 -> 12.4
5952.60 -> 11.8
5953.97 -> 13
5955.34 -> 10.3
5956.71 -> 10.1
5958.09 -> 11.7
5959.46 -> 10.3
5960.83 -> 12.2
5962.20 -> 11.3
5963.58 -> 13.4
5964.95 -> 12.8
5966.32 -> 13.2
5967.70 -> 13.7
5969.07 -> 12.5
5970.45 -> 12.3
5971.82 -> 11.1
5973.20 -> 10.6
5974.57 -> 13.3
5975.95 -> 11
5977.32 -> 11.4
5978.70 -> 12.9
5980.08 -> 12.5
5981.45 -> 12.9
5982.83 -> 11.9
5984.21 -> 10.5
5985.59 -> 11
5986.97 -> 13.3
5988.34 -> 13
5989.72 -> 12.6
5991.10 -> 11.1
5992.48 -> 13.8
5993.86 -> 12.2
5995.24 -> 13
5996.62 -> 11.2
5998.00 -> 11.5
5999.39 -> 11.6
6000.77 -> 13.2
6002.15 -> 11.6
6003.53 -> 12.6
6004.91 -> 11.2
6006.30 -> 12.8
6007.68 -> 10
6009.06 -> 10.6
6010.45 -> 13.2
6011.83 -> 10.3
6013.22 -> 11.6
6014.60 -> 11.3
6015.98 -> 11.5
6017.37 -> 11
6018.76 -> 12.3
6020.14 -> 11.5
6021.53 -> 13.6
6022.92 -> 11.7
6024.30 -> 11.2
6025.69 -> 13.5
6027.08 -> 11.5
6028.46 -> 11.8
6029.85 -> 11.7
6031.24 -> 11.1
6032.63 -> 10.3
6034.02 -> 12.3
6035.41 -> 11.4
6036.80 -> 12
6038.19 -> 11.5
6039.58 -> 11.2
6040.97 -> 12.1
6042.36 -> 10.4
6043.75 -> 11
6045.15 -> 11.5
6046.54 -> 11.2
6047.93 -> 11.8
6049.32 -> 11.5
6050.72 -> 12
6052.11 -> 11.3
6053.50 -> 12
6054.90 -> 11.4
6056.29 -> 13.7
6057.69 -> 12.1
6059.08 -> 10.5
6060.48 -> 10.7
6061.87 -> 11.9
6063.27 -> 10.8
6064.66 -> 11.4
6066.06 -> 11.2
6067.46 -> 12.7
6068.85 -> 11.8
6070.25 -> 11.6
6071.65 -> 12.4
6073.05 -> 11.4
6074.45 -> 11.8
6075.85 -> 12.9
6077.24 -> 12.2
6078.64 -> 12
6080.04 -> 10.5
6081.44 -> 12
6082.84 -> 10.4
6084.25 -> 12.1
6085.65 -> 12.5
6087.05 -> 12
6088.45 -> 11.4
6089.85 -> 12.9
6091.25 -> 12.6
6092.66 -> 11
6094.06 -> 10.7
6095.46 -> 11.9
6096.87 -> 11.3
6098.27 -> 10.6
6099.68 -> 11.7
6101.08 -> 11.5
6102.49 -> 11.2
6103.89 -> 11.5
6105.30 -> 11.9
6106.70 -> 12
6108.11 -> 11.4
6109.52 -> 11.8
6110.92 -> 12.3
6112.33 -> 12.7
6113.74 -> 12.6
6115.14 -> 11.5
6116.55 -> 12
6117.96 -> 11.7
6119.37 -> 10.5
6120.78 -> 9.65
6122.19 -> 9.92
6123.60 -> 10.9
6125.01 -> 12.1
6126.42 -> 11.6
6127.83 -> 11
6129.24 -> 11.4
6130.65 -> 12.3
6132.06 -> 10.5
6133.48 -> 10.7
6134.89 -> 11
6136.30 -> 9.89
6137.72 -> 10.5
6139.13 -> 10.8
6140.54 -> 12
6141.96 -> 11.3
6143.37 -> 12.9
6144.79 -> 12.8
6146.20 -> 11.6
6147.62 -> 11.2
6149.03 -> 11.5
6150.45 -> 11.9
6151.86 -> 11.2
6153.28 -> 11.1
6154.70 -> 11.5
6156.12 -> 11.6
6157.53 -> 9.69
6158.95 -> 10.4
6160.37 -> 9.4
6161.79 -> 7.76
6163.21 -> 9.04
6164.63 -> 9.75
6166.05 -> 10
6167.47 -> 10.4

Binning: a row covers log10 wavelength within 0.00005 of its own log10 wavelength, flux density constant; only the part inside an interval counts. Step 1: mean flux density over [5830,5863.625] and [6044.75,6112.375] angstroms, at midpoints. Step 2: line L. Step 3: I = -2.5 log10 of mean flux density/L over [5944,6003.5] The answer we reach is -0.036 mag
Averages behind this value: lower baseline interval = 11.6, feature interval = 12.1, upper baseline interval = 11.7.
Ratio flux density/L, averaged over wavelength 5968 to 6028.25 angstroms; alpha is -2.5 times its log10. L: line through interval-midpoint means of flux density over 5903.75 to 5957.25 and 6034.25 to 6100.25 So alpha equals -0.02 mag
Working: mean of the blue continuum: 11.9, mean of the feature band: 12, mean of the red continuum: 11.6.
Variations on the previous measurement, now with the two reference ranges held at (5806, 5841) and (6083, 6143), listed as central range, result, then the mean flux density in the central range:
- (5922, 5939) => 0.015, 12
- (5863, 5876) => 0.085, 11.4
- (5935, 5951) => 0.017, 11.9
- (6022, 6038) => 0.005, 11.7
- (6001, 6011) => 0.008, 11.8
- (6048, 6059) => -0.022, 11.9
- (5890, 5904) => 0.219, 10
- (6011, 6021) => 0.037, 11.4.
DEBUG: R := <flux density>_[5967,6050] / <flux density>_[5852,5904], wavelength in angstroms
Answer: 1.05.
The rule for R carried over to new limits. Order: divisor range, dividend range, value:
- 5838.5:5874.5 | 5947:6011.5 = 1.04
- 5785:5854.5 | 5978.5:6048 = 0.95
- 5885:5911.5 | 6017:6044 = 1.07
